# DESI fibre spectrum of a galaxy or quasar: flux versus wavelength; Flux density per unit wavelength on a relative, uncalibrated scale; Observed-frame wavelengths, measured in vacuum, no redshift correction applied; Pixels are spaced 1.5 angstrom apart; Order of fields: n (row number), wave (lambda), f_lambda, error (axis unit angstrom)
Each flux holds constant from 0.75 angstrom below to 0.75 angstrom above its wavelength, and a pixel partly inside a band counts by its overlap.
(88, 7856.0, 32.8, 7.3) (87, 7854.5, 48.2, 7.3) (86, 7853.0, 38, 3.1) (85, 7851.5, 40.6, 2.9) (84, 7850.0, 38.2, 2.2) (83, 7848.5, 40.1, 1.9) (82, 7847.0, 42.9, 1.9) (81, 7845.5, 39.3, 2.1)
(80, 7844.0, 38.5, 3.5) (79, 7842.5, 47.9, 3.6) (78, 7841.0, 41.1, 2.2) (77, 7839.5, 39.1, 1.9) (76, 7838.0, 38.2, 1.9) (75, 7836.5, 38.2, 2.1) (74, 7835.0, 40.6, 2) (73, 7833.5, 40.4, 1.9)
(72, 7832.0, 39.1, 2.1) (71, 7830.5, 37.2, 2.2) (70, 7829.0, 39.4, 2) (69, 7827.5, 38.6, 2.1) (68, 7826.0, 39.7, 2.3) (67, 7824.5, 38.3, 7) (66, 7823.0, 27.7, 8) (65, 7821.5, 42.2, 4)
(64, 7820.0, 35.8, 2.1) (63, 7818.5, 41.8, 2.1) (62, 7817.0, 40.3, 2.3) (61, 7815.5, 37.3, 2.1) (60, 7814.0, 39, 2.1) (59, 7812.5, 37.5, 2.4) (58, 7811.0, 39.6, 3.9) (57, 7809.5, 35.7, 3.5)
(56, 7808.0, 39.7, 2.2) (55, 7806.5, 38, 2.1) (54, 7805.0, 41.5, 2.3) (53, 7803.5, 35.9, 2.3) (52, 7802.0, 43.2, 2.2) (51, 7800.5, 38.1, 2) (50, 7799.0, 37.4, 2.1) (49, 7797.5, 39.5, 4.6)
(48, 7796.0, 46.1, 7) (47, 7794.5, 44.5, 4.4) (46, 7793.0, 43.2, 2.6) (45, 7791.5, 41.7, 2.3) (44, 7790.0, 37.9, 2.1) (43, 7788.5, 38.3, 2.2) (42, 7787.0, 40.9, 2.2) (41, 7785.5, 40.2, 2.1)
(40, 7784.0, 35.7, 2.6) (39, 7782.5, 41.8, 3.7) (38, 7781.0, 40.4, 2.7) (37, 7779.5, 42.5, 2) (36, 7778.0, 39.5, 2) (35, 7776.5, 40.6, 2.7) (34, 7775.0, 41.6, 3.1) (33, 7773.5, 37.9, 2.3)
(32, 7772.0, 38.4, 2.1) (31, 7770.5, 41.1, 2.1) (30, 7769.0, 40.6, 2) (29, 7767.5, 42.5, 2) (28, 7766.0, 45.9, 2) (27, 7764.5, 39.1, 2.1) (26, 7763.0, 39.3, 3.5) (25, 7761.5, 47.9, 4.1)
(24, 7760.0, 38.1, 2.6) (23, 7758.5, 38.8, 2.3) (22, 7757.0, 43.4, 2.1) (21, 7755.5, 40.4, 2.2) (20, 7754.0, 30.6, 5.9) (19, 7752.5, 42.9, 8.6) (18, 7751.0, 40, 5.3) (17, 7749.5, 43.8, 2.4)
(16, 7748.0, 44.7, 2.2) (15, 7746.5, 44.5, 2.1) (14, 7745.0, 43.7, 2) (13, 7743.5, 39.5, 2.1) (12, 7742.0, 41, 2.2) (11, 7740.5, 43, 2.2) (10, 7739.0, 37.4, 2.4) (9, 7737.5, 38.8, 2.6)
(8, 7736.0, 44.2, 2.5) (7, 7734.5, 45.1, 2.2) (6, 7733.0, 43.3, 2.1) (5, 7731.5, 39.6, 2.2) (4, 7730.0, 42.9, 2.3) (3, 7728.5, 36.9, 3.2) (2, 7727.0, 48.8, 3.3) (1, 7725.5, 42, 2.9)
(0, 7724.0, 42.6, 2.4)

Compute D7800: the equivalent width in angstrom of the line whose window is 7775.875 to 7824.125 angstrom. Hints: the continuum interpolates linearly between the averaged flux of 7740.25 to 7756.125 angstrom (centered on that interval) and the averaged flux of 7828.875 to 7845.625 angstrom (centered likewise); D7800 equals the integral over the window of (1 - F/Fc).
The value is 1.22 angstrom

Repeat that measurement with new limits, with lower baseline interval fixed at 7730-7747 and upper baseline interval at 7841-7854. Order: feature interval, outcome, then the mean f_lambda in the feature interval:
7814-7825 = 0.91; 37.7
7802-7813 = 0.69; 38.6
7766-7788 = 0.56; 40.4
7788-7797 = -0.14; 42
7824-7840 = 0.78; 39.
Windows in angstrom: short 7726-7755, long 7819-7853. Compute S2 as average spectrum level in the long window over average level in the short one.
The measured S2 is 0.9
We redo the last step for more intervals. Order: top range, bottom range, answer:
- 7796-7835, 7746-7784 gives 0.95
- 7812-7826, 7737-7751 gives 0.91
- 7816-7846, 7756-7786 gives 0.96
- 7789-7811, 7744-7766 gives 0.97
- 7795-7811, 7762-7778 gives 0.97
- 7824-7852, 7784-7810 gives 1.00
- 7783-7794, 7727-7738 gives 0.95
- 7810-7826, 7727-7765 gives 0.92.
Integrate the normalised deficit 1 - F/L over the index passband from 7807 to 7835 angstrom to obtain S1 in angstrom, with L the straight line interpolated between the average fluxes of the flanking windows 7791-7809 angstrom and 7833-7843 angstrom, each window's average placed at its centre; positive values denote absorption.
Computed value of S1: 1.6 angstrom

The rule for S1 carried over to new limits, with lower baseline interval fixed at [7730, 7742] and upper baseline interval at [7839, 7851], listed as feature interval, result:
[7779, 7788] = 0.3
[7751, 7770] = 0.3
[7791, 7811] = 0.4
